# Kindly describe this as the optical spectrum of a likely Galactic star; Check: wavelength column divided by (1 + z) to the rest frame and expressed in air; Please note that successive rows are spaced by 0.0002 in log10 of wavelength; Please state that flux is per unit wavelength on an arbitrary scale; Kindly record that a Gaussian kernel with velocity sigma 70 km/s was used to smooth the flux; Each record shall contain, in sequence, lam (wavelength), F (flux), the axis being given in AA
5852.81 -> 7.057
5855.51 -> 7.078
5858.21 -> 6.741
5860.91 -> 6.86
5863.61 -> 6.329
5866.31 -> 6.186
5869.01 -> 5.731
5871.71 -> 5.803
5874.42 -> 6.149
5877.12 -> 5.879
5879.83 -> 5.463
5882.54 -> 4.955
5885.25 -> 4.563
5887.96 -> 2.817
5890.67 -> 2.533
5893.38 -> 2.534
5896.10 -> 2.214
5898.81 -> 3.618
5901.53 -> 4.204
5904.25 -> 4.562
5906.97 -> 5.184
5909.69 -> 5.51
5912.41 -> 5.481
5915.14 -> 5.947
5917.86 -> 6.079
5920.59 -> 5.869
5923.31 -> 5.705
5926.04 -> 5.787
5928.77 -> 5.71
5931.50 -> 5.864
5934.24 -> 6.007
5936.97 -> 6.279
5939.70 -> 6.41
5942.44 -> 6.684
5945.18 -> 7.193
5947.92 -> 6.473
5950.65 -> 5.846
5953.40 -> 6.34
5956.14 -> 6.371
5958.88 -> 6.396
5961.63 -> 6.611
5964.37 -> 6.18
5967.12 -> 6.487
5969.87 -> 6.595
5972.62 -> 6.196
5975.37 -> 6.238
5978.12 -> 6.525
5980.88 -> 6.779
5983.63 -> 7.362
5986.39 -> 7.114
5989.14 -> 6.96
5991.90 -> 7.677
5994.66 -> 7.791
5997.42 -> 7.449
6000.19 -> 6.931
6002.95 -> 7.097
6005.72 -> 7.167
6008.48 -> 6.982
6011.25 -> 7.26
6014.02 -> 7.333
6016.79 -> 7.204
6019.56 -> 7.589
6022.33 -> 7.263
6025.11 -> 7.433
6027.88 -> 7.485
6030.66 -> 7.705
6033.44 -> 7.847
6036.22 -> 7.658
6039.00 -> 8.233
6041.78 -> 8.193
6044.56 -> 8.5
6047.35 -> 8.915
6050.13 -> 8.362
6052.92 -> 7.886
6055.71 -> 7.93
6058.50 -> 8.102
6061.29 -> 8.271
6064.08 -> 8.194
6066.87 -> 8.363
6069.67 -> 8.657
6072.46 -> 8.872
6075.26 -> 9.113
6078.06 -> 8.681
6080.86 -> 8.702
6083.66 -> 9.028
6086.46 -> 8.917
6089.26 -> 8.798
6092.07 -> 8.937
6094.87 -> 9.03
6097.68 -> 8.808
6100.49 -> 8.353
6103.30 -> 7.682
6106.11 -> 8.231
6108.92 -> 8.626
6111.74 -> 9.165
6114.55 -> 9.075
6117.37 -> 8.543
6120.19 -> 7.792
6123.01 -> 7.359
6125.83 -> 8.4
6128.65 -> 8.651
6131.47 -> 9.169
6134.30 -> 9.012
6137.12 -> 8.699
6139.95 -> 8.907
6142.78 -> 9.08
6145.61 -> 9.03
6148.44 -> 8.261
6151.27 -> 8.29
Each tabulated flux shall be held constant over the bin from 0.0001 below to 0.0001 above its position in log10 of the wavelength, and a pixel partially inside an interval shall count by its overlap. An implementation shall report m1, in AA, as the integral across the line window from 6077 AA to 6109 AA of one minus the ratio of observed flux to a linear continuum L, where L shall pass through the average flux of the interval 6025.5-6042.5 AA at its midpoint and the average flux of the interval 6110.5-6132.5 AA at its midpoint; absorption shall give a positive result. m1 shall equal -1.44 AA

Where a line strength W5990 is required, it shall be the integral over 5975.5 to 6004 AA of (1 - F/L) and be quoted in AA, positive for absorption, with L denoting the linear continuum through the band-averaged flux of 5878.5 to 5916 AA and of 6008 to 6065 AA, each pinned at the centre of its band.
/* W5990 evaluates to -2.2 AA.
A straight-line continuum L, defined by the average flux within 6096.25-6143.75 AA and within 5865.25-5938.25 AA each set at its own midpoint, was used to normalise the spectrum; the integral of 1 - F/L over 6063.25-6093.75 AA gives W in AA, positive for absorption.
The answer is -3.4 AA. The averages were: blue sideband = 5.06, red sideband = 8.56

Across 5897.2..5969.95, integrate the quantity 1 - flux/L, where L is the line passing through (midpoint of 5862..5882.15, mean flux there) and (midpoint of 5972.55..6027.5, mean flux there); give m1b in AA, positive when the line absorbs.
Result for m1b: 7.1 AA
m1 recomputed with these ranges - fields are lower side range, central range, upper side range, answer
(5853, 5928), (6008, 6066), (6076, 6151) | -2.89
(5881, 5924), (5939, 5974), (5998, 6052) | -3.54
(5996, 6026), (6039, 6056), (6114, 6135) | -1.52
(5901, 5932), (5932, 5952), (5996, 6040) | -1.33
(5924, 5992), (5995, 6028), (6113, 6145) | -0.66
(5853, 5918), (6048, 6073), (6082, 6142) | -1.46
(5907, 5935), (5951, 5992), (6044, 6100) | 0.67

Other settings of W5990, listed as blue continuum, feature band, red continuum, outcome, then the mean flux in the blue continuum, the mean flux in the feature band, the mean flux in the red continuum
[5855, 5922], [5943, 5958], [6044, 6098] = -0.40 AA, 5.11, 6.46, 8.6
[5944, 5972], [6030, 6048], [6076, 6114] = -0.82 AA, 6.44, 8.14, 8.71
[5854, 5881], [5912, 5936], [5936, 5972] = 1.97 AA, 6.23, 5.85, 6.45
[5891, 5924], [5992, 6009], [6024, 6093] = -0.87 AA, 4.66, 7.28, 8.35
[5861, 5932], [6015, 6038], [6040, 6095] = 0.56 AA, 5.05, 7.53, 8.56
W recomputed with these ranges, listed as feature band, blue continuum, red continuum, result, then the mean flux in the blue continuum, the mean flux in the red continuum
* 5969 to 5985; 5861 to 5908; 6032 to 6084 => 0.10 AA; 4.69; 8.38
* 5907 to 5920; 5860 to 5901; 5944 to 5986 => -0.64 AA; 4.74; 6.52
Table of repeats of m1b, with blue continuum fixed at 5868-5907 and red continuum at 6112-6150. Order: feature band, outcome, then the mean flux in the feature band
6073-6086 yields -1.9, 8.88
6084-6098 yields -1.7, 8.92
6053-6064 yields -1.1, 8.09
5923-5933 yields -1.4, 5.77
